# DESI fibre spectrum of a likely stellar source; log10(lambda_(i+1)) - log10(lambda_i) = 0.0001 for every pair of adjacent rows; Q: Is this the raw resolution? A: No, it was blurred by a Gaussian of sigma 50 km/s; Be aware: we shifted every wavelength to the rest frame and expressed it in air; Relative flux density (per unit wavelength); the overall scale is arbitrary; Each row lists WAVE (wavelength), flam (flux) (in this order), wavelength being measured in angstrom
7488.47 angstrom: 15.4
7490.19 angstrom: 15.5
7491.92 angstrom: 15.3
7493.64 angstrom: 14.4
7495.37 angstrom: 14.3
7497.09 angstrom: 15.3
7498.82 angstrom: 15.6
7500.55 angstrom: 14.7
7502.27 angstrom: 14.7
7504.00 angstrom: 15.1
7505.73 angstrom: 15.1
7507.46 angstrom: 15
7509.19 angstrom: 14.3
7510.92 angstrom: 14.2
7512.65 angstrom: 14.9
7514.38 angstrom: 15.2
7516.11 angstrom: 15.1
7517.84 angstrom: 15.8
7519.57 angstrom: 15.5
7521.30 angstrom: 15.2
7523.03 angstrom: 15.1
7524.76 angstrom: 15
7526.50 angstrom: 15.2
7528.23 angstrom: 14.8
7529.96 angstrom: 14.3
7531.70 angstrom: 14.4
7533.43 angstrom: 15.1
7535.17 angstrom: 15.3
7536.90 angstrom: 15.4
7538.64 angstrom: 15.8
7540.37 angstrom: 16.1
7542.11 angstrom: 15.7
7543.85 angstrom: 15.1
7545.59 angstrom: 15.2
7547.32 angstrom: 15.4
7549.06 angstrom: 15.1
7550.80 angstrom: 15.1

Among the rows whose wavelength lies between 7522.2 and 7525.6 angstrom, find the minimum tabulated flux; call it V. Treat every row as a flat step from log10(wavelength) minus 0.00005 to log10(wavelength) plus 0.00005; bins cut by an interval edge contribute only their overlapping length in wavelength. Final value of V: 15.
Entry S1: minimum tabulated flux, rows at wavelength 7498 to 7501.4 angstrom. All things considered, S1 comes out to 14.7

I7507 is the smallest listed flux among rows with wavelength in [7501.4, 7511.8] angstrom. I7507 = 14.2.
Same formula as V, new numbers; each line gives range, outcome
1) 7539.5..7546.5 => 15.1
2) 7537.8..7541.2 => 15.8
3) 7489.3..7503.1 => 14.3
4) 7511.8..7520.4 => 14.9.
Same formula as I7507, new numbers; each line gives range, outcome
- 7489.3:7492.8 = 15.3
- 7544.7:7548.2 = 15.2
